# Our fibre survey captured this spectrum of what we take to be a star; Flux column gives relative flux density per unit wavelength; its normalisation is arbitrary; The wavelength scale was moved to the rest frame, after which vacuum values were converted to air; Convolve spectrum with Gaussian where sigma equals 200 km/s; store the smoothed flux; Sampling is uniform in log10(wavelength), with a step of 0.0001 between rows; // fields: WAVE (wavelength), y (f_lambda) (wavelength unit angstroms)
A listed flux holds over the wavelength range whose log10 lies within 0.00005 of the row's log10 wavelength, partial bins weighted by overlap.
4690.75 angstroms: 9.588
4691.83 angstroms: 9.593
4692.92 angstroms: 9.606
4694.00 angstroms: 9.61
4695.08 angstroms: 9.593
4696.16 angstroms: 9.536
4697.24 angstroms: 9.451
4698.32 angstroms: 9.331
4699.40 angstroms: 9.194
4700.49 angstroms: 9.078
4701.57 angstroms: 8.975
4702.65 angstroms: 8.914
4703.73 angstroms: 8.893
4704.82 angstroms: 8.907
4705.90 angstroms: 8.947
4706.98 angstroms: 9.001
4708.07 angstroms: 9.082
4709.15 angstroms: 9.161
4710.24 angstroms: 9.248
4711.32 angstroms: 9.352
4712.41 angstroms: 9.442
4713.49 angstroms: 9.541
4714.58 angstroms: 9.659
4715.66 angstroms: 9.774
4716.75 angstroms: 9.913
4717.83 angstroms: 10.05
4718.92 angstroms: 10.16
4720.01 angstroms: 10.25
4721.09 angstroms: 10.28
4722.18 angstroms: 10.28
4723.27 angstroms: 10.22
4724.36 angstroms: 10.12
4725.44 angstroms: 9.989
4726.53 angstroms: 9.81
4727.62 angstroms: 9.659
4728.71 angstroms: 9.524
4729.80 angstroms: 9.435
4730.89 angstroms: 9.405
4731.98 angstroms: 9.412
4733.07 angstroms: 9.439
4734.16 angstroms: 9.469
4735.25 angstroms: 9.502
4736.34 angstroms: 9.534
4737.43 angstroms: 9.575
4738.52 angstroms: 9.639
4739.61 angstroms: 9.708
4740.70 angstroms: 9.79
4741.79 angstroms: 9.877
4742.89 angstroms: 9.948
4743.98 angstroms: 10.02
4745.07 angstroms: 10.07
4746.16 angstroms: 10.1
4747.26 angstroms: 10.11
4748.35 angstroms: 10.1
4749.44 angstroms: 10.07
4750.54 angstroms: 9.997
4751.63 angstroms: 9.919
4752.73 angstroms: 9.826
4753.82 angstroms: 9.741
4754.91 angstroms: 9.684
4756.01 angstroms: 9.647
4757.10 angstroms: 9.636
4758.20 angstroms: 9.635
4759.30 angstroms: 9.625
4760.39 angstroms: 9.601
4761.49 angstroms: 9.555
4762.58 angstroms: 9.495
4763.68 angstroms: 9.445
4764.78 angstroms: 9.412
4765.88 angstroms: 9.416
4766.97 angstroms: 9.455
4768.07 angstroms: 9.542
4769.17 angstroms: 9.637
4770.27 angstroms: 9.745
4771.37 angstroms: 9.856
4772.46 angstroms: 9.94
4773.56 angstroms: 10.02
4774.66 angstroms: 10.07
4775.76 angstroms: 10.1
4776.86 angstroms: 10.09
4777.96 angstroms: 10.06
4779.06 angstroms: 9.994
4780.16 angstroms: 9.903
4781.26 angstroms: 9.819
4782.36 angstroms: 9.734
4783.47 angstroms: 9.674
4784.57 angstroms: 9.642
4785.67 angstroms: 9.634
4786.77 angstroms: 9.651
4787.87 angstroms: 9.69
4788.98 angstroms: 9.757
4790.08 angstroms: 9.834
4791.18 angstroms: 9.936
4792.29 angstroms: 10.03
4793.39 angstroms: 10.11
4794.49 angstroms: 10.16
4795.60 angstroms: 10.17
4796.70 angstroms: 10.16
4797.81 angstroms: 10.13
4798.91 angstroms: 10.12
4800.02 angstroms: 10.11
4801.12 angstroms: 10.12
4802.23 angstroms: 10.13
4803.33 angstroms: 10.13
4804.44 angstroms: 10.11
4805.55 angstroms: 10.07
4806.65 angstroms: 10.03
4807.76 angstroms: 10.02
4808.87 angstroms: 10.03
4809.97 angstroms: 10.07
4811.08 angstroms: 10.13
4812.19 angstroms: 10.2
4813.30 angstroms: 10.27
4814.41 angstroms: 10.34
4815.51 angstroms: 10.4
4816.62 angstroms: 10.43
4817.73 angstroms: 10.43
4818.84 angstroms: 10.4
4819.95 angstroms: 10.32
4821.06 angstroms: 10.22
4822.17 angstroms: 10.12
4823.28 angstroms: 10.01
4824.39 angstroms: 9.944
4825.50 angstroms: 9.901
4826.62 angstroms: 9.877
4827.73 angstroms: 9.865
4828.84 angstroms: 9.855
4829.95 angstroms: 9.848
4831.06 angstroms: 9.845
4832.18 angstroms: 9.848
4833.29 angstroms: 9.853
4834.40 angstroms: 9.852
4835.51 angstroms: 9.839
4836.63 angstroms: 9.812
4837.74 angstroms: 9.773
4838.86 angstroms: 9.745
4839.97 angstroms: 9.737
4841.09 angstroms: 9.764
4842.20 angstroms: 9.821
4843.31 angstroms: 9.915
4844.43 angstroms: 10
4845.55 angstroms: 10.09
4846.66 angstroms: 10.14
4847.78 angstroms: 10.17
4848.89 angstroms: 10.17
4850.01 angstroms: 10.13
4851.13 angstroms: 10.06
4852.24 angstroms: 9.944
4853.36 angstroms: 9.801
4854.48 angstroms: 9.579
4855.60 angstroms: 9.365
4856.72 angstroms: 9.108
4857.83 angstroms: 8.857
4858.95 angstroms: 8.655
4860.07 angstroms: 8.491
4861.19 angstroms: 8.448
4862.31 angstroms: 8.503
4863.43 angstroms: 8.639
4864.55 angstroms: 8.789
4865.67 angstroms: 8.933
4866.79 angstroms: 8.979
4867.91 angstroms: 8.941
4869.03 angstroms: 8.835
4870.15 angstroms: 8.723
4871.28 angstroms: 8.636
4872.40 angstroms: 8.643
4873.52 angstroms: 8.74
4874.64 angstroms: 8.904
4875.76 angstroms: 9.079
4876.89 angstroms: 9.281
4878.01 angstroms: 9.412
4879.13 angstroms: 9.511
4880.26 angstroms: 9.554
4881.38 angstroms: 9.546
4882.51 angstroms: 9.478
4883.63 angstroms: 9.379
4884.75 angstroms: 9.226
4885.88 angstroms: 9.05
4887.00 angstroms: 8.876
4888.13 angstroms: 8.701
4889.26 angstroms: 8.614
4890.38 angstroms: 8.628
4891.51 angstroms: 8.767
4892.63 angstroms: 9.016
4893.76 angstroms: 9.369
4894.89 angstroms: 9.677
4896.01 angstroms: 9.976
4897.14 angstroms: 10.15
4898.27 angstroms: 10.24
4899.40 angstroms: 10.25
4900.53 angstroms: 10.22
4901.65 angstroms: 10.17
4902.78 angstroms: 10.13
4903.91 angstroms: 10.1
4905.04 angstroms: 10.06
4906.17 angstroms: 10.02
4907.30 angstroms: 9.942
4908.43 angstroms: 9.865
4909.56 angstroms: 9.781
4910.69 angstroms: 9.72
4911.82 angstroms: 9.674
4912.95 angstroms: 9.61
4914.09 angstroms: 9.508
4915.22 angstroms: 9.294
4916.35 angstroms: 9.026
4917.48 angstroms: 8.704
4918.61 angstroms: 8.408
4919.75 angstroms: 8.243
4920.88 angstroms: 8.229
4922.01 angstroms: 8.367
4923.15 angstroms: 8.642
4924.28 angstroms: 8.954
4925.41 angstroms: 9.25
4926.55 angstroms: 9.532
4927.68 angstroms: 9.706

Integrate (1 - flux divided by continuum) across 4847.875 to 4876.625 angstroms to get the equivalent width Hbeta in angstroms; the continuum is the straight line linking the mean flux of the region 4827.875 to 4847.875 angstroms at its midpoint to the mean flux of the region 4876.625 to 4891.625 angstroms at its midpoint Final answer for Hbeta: 1.2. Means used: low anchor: 9.88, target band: 9.1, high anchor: 9.15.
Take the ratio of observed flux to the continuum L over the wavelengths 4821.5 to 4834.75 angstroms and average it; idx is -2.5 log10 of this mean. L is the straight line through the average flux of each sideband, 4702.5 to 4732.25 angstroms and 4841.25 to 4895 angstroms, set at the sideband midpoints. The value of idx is -0.06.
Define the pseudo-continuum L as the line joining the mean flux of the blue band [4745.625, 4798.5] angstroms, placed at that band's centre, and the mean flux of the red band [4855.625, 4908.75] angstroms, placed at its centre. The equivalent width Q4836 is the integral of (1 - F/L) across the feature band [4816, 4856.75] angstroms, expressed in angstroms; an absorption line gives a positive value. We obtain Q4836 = -1.9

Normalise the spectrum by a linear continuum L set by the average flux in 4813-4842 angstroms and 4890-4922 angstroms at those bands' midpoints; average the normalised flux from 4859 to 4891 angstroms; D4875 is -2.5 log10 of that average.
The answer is 0.09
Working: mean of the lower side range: 10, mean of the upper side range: 9.51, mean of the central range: 8.94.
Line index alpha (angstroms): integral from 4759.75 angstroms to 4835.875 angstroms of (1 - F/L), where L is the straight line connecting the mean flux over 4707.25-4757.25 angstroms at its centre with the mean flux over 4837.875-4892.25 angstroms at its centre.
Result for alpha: -3.5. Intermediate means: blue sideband 9.76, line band 9.95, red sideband 9.26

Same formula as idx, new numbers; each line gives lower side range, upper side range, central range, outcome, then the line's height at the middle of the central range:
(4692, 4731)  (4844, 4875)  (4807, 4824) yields -0.10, 9.32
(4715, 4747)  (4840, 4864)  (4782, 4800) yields -0.03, 9.67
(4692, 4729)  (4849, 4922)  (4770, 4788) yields -0.05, 9.44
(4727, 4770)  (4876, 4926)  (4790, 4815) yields -0.06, 9.57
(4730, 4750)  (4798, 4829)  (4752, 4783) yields 0.02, 9.9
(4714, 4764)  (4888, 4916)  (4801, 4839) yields -0.03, 9.73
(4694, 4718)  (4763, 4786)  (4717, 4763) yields -0.03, 9.54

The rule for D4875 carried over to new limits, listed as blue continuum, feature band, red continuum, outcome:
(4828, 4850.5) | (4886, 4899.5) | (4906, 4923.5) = 0.01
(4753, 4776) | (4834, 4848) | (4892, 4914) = -0.01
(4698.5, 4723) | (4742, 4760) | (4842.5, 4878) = -0.05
